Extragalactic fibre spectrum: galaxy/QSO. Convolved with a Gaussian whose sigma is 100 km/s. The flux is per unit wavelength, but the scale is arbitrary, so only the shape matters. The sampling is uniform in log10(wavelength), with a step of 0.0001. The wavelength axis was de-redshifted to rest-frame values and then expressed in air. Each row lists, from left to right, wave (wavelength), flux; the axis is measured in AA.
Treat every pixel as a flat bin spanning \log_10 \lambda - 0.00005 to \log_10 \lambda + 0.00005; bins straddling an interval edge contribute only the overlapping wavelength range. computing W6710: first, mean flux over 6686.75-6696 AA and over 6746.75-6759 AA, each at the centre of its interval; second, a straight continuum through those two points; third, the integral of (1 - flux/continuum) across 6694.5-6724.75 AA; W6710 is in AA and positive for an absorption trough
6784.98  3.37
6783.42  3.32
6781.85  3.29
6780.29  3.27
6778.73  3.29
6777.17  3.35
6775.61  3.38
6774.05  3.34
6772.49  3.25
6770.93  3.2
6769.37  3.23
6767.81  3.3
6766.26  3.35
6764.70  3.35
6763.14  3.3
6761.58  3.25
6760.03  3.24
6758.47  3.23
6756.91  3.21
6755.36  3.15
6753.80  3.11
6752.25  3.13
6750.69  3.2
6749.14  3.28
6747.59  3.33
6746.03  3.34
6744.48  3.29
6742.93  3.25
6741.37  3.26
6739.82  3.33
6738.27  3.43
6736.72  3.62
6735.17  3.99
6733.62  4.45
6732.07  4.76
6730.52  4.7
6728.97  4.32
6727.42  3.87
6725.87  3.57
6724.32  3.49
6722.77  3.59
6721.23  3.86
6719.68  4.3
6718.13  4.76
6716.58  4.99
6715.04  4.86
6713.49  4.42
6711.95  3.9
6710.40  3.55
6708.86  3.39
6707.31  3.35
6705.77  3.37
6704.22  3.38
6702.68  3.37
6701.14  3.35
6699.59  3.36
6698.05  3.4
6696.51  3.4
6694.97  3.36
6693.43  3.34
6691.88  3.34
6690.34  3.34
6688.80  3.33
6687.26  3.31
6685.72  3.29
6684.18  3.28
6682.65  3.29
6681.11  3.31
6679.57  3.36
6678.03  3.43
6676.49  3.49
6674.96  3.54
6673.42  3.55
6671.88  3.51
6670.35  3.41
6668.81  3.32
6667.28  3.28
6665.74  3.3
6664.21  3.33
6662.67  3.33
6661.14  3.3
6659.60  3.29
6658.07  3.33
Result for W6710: -4.4 AA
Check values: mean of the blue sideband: 3.34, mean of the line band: 3.78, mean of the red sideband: 3.2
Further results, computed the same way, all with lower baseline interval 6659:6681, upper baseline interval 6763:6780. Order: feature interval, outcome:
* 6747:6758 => 0.39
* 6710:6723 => -3.68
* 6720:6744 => -3.59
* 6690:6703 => 0.01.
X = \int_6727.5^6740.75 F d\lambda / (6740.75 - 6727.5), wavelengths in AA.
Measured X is 4.06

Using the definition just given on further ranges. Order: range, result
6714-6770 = 3.66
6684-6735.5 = 3.78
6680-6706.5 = 3.34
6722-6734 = 4.08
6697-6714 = 3.52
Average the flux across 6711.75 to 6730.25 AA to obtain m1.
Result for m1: 4.18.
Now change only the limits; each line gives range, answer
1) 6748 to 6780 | 3.26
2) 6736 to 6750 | 3.35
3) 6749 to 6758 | 3.17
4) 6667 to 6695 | 3.37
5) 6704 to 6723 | 4.01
